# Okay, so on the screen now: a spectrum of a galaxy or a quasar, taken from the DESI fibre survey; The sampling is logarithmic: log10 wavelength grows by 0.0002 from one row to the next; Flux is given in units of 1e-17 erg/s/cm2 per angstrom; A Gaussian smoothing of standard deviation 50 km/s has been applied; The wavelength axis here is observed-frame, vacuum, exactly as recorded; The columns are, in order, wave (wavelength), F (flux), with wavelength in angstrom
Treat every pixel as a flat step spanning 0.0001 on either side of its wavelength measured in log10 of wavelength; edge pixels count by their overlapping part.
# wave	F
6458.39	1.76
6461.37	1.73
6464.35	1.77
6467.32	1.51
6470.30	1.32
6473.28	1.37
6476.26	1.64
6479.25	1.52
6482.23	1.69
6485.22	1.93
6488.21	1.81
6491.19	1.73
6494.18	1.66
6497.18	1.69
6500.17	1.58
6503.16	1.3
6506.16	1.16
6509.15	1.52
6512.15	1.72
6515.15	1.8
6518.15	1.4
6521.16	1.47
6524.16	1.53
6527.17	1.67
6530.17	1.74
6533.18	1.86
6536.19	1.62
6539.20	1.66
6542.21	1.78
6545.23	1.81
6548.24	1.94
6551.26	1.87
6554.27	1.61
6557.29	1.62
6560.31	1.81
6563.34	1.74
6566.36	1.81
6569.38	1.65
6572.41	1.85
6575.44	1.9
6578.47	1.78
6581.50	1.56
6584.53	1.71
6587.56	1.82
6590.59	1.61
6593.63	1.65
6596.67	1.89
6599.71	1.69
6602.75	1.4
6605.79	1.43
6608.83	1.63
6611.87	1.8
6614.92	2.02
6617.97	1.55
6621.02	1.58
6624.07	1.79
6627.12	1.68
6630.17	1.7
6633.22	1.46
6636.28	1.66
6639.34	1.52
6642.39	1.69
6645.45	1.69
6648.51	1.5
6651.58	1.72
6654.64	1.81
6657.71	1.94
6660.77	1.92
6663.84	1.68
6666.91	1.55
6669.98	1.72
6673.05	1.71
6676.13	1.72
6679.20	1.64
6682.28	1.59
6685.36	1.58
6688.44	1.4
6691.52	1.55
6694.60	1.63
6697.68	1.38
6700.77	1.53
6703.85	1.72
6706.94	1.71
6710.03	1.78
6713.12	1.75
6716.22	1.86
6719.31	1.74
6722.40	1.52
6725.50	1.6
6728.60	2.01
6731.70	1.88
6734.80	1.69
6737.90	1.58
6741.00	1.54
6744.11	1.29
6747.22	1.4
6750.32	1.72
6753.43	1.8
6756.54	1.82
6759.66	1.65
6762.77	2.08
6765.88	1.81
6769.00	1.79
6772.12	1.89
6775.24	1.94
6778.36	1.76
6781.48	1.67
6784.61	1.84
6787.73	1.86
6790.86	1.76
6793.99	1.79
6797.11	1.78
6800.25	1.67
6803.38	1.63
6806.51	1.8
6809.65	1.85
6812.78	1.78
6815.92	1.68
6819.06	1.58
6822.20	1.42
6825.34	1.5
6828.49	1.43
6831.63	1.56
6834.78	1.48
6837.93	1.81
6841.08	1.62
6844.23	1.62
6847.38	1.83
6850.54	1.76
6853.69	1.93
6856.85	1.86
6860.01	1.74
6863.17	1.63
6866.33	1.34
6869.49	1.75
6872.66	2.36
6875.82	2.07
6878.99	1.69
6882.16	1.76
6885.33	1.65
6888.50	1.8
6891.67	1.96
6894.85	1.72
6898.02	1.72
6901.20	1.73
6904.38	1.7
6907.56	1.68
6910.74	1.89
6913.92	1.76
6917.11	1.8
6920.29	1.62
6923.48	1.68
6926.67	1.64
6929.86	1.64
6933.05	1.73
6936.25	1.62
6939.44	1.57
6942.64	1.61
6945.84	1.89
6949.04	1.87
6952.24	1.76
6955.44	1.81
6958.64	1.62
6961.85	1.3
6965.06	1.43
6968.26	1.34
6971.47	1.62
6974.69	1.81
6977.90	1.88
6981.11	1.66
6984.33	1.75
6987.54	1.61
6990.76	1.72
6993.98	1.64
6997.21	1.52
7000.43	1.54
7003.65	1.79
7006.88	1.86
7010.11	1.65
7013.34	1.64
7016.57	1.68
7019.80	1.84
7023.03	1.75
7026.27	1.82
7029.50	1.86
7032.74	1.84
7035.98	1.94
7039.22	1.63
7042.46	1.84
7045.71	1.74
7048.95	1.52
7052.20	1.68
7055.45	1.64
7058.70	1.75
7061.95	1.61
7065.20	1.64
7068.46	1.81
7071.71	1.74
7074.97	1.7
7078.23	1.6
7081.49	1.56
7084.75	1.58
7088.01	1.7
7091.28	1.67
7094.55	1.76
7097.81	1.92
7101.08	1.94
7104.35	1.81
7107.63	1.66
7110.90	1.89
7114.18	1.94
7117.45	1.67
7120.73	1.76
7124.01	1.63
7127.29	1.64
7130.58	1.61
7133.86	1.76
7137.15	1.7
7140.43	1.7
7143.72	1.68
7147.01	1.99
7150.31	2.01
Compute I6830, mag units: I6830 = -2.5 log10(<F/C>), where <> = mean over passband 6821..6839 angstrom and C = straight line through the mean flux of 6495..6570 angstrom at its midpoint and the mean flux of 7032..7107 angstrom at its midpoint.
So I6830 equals 0.110 mag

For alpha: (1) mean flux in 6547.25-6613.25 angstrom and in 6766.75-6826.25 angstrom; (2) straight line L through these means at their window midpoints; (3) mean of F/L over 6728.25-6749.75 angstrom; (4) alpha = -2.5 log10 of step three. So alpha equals 0.08 mag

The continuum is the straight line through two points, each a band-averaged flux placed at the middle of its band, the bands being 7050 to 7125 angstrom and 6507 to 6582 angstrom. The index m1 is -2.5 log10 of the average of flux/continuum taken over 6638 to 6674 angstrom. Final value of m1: 0.00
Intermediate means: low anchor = 1.71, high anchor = 1.72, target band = 1.71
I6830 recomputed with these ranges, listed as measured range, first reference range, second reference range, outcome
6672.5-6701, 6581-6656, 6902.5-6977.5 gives 0.06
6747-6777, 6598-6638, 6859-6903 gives -0.05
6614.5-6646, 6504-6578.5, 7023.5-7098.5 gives 0.03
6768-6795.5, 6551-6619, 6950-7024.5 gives -0.08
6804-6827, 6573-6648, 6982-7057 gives 0.03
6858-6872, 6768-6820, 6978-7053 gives 0.05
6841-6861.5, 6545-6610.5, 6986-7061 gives -0.04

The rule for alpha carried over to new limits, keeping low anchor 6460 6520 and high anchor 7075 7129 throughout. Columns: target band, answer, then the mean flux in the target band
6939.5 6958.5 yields -0.04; 1.76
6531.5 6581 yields -0.10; 1.76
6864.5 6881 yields -0.10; 1.84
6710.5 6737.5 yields -0.07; 1.75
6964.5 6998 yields 0.04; 1.64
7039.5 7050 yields 0.01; 1.7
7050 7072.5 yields 0.02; 1.69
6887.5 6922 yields -0.05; 1.76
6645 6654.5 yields -0.02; 1.66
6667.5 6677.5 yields -0.04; 1.7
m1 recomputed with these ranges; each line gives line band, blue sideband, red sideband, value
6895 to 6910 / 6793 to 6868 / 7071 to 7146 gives -0.023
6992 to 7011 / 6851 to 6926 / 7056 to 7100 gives 0.039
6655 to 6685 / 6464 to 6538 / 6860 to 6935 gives -0.034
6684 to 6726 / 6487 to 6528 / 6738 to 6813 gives 0.047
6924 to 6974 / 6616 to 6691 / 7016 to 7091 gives 0.043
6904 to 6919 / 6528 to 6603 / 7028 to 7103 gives -0.025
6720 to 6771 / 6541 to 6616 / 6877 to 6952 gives 0.019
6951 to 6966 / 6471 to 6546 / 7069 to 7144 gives 0.075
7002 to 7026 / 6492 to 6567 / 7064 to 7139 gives -0.021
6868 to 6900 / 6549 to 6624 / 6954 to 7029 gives -0.103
